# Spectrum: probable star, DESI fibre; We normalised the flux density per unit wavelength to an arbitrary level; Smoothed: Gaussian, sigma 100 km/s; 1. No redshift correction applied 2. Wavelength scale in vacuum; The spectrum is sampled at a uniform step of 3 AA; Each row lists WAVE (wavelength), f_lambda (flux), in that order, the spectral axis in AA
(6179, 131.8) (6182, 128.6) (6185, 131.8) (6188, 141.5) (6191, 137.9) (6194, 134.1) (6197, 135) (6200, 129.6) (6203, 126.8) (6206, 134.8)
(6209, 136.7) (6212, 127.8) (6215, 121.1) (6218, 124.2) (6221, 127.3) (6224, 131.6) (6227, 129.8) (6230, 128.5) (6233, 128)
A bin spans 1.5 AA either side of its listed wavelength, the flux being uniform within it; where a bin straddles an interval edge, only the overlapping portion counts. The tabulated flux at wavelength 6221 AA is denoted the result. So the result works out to 127.3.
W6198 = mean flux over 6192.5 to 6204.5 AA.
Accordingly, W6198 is 131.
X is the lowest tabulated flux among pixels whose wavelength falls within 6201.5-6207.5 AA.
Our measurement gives 126.8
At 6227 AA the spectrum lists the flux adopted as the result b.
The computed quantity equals 129.8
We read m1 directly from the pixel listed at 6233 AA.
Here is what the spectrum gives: 128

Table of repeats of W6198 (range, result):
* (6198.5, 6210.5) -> 132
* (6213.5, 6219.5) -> 123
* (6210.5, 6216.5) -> 124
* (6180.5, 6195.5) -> 135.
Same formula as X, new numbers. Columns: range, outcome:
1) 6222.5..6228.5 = 129.8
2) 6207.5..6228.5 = 121.1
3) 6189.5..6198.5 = 134.1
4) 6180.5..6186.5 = 128.6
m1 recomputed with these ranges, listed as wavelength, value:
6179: 131.8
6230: 128.5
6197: 135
